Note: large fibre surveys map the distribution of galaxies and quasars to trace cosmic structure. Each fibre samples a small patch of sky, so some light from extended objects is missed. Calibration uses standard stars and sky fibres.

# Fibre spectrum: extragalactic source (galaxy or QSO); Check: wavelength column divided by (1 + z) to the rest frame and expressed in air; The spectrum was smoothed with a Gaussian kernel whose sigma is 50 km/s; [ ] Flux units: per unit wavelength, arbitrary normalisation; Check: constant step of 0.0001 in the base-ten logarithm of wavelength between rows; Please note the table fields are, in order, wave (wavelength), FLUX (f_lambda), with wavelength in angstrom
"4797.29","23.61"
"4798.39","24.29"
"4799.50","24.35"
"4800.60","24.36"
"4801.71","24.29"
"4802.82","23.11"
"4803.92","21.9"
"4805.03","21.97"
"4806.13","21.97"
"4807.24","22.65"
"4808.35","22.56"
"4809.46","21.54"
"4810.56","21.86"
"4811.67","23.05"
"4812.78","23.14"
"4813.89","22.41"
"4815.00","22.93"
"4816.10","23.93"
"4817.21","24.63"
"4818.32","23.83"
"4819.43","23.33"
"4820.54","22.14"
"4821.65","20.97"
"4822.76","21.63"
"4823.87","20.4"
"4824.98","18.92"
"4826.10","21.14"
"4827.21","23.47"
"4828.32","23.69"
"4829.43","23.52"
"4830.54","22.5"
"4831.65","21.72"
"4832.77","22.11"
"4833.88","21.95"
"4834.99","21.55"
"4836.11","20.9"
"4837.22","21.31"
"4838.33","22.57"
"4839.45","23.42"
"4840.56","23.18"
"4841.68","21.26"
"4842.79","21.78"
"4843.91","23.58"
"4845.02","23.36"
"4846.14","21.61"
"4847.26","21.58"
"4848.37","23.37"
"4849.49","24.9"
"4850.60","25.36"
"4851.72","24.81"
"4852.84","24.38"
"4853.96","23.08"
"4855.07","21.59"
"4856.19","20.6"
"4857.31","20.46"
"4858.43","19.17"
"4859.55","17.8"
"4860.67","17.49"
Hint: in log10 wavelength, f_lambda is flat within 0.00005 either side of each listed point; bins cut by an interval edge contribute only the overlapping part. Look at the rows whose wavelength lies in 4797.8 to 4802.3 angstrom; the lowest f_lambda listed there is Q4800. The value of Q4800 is 24.29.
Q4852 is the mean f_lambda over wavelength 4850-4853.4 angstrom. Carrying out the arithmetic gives 24.8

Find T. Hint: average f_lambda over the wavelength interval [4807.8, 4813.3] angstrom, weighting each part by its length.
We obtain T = 22.4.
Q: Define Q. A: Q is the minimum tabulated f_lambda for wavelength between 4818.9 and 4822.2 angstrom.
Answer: 20.97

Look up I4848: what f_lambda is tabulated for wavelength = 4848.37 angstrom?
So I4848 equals 23.37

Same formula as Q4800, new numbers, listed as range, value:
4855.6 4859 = 19.17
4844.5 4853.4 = 21.58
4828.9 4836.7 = 20.9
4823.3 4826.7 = 18.92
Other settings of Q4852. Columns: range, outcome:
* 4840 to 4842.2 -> 22.2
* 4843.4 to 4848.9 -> 22.7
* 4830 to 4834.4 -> 22.1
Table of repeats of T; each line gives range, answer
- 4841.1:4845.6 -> 22.5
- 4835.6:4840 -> 22.1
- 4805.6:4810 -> 22.1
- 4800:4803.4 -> 23.9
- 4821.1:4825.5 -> 20.5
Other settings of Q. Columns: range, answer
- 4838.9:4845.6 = 21.26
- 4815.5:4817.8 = 23.93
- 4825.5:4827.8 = 21.14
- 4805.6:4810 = 21.54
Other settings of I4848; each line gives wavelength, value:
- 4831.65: 21.72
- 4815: 22.93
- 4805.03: 21.97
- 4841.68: 21.26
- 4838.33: 22.57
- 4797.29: 23.61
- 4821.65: 20.97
